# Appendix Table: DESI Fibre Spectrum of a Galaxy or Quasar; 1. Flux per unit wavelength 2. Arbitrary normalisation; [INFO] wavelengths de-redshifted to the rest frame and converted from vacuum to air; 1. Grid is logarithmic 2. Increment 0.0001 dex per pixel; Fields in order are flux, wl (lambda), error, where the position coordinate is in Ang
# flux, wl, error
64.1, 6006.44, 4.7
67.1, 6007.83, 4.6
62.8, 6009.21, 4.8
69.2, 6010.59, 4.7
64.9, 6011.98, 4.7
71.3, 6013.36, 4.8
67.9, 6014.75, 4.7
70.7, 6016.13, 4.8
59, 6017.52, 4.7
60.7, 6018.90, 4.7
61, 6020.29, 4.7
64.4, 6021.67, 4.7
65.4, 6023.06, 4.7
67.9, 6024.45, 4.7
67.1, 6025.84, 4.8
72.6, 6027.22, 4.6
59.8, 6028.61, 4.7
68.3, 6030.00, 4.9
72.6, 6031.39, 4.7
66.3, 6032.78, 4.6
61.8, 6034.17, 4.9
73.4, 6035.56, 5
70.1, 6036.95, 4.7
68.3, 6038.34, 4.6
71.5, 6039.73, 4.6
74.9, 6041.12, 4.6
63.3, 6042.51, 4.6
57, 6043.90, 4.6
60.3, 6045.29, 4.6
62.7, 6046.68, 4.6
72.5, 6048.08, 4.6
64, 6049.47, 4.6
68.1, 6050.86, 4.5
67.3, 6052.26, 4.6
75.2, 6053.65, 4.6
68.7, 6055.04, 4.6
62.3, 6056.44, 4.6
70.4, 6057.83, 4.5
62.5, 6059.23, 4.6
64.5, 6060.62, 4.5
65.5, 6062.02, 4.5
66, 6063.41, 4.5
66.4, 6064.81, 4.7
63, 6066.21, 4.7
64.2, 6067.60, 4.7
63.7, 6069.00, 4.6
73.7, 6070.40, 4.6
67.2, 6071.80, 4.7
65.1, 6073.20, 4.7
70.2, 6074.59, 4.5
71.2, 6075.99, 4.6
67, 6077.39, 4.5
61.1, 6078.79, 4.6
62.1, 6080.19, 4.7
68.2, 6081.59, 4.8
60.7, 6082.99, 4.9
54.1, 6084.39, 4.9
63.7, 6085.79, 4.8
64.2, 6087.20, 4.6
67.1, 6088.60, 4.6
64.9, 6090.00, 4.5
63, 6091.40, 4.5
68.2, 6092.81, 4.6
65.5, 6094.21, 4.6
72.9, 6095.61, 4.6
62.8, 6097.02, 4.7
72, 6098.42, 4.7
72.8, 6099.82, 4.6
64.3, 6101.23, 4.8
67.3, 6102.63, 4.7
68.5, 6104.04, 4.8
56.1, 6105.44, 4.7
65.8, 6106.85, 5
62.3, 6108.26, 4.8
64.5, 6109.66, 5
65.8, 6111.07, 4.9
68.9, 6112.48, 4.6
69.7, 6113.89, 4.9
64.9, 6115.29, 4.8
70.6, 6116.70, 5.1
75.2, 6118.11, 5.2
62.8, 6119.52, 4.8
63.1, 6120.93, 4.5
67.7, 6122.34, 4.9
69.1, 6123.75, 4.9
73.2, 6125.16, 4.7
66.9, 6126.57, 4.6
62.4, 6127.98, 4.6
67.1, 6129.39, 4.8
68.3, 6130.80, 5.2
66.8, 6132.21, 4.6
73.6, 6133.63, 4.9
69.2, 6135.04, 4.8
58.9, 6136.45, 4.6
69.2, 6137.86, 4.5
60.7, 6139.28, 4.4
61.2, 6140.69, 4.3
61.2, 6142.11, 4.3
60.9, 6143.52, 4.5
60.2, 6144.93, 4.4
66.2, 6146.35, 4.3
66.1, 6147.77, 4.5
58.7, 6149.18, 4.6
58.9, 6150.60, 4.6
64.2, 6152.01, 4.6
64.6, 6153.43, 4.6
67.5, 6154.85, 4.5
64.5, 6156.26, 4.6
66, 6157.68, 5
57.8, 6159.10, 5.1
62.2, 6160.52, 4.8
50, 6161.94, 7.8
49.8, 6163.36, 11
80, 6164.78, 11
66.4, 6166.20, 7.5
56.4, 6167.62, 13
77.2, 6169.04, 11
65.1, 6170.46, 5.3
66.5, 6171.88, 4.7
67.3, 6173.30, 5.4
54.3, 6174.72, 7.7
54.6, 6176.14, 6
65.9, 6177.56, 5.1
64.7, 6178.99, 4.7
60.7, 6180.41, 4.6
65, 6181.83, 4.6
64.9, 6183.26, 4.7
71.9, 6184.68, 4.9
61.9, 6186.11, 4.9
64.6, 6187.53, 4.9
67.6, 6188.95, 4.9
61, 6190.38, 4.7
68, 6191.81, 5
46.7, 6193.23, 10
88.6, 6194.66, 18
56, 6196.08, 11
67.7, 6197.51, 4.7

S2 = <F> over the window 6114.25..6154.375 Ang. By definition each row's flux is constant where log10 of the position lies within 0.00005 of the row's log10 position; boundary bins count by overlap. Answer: 65.5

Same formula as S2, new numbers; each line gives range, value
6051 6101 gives 66.2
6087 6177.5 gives 65.1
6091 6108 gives 66.5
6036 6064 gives 66.8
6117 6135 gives 68.1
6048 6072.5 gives 66.8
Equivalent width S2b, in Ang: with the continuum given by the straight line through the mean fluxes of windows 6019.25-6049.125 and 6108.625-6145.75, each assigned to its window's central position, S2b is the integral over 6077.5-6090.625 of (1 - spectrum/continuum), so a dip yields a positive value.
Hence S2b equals 0.66 Ang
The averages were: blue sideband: 66.6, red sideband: 66.2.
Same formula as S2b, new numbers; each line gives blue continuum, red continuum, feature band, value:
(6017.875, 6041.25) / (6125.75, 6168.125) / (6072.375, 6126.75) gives -1.04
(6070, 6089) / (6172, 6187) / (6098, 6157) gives -1.31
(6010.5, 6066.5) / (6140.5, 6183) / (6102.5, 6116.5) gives -0.24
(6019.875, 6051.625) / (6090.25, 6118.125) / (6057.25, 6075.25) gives 0.12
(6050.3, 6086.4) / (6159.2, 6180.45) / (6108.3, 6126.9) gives -0.98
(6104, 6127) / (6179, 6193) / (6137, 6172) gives 1.21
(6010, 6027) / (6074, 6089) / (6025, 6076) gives -1.45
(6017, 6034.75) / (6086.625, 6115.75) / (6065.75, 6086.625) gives 0.29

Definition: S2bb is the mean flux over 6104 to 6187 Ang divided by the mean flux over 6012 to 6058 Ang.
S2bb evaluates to 1.0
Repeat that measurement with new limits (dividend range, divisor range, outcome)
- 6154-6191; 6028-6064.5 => 0.95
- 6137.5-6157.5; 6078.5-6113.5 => 0.97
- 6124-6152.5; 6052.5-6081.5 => 0.97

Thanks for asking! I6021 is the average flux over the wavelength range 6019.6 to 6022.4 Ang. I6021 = 62.8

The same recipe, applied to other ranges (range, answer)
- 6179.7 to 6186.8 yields 64.9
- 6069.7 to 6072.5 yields 70.3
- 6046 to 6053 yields 66.9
